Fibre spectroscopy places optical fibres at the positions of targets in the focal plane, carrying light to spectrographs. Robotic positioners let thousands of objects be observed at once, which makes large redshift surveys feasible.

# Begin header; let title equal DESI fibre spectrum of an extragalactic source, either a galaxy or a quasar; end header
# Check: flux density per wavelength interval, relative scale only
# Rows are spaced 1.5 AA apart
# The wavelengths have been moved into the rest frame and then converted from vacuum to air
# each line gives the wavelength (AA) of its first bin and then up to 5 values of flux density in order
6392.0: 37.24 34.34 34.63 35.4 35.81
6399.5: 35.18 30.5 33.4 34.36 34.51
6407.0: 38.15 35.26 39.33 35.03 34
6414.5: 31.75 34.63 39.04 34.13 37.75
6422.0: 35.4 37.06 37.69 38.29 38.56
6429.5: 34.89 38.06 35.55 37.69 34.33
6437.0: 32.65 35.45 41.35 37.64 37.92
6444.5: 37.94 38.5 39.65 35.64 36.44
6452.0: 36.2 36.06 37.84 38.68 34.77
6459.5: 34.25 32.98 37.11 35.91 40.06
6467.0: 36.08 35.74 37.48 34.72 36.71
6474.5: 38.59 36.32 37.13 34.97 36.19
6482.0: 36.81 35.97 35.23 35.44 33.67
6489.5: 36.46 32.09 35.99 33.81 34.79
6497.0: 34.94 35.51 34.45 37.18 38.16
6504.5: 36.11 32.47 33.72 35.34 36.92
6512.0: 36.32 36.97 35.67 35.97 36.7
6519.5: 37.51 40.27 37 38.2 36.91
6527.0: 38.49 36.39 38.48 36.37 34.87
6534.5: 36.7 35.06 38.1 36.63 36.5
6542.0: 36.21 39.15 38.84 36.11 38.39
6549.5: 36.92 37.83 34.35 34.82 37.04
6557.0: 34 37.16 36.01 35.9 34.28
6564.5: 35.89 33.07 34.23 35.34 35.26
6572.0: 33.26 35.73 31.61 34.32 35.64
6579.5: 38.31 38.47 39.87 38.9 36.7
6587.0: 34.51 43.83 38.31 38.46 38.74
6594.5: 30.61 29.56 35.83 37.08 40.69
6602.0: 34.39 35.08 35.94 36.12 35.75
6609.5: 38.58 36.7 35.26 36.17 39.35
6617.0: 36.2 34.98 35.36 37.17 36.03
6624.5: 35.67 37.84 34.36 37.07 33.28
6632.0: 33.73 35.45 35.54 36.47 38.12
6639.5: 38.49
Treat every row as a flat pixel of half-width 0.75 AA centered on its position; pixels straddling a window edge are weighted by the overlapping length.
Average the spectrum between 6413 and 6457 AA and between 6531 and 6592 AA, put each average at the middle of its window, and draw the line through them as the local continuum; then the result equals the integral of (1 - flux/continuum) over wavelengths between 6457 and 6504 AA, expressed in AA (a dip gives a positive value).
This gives 1.03 AA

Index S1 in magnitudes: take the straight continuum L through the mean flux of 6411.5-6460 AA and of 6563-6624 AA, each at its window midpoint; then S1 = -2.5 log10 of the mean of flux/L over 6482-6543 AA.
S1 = 0.01 mag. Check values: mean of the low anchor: 36.5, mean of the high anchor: 36.2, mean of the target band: 36.1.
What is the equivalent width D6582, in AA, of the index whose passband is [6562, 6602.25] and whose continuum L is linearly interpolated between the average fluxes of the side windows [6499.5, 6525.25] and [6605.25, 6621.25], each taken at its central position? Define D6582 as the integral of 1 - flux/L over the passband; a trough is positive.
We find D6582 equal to 0.4 AA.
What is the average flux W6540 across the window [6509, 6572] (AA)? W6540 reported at 36.5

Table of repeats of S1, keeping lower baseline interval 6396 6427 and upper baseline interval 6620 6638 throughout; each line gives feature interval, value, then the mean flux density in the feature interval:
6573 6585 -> -0.03 mag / 36.6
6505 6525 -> -0.02 mag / 36.4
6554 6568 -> 0.01 mag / 35.3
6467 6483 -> -0.03 mag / 36.4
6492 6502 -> 0.01 mag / 35.2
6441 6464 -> -0.03 mag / 36.7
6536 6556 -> -0.04 mag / 36.9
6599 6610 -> -0.03 mag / 36.6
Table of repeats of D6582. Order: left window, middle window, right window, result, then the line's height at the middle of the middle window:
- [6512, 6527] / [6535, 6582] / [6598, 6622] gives 1.2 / 36.9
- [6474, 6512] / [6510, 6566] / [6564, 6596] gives -1.4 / 35.8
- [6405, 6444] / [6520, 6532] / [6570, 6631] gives -0.5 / 36.3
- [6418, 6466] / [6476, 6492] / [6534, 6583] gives 0.5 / 36.5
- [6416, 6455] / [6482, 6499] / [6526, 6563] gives 0.8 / 36.8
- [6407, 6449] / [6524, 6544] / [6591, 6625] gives -0.3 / 36.3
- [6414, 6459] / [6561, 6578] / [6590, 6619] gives 0.8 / 36.3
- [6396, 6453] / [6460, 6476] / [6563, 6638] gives -0.1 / 36.2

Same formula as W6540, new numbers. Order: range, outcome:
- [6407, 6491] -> 36.4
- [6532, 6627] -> 36.3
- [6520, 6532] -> 37.8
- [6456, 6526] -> 36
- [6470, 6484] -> 36.4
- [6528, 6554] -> 36.8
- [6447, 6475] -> 36.5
